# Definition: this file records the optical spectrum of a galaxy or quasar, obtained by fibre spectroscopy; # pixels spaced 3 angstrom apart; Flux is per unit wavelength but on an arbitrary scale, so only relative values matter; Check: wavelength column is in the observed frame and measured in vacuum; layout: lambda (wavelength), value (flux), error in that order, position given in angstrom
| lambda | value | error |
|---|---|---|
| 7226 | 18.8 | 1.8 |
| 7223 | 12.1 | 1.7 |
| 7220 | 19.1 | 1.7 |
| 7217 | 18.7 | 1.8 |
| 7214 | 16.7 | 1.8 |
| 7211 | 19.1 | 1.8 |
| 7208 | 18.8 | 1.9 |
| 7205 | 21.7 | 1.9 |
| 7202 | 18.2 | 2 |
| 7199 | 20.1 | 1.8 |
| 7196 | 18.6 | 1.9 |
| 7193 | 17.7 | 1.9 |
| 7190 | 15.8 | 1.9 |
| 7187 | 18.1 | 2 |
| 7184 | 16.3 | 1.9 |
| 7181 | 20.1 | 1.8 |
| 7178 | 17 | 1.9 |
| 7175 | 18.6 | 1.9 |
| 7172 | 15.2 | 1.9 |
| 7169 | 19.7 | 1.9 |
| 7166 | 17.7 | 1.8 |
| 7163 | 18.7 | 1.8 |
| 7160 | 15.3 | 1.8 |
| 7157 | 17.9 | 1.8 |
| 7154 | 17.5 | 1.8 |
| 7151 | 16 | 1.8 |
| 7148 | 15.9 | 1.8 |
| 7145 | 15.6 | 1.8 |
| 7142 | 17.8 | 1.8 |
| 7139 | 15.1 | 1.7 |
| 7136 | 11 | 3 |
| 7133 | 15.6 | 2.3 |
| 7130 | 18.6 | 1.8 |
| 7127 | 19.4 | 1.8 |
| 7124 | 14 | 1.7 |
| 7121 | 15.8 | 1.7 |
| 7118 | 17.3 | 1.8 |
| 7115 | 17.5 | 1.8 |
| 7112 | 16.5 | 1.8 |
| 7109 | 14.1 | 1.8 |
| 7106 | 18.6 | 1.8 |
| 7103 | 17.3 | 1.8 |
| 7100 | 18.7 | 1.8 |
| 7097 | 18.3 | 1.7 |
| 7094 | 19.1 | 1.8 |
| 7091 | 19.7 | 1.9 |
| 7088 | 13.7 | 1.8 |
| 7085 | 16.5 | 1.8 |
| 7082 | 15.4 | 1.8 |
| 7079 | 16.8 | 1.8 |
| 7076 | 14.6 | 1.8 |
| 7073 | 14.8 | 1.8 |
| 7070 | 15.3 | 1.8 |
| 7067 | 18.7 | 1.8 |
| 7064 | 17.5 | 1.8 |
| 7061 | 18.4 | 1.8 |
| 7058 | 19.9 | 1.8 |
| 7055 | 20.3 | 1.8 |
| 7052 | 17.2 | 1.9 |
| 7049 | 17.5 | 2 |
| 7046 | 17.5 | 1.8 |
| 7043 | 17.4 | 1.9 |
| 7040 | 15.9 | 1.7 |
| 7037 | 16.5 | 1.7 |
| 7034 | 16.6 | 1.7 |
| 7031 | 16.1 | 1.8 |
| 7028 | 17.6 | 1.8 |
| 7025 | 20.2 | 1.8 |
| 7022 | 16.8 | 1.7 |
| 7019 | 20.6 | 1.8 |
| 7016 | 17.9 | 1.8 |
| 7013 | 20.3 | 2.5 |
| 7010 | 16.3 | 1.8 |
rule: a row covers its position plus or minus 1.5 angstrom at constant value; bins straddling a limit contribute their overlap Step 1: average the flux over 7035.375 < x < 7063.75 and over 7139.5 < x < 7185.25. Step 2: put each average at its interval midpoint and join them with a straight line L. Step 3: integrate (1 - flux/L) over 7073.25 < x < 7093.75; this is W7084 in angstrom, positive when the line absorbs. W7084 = 1.66 angstrom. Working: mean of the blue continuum 17.8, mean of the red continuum 17.2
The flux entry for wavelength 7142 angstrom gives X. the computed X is 17.8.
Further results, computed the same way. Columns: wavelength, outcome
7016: 17.9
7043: 17.4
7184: 16.3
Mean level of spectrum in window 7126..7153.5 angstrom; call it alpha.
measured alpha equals 16.1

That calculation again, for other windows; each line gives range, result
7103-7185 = 16.8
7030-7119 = 17.1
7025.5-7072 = 17.5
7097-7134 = 17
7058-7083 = 16.7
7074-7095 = 16.4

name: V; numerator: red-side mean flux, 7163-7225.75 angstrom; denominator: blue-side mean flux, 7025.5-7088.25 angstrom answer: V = 1.06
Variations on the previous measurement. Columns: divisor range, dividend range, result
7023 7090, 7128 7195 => 0.99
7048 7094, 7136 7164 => 0.95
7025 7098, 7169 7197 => 1.02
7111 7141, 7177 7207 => 1.14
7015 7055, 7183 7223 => 1.03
